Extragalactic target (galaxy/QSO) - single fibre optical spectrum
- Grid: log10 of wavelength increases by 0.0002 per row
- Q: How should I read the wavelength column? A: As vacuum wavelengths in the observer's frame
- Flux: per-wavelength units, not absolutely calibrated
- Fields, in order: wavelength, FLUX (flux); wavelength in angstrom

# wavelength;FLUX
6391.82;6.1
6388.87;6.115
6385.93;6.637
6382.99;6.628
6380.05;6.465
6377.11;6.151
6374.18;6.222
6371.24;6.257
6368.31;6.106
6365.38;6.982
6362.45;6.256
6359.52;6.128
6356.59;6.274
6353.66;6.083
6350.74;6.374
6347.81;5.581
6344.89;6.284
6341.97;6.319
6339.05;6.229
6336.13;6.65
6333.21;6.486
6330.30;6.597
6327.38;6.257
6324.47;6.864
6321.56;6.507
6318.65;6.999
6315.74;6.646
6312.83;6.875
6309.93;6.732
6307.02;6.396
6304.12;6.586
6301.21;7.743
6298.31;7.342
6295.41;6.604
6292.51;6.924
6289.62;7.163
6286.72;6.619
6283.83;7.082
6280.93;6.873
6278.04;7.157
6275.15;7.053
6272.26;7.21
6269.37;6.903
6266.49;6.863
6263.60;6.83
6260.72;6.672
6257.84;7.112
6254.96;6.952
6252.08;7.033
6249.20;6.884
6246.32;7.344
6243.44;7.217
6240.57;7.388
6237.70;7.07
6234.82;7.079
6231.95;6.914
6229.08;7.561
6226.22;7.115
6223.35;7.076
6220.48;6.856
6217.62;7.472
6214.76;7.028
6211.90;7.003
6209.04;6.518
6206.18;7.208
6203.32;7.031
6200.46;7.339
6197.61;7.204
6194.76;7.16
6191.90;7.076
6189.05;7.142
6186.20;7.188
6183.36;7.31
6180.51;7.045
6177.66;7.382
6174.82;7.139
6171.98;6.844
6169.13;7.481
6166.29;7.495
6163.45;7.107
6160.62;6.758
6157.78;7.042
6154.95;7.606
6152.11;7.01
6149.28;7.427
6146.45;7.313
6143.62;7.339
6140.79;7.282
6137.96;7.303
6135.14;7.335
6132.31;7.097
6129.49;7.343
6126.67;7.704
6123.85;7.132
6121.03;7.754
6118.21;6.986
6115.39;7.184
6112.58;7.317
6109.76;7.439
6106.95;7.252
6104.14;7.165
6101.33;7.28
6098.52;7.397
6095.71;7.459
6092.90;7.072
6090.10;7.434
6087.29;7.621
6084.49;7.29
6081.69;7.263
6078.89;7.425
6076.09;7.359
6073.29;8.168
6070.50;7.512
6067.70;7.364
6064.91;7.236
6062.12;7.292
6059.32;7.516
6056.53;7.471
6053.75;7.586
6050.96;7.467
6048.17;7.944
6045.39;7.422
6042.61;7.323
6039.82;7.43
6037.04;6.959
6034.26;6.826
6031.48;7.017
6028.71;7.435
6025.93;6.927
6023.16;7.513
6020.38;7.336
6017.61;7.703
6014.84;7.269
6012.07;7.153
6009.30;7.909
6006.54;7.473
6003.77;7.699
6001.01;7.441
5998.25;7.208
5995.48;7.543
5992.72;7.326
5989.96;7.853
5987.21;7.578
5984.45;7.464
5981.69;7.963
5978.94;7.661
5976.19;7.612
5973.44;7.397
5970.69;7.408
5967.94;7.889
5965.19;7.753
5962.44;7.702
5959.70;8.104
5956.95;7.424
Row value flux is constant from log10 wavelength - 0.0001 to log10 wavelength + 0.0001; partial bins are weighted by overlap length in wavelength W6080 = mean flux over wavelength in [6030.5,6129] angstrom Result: 7.37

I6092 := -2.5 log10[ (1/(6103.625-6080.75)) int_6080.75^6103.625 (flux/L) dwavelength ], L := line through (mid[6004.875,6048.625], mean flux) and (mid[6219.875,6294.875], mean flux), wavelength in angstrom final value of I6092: -0.01 mag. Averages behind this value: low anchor 7.34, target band 7.35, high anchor 7.03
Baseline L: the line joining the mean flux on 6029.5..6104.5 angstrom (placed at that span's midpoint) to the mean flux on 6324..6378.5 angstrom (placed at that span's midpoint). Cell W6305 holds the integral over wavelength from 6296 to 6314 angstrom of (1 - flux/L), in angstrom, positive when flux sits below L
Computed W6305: -1.2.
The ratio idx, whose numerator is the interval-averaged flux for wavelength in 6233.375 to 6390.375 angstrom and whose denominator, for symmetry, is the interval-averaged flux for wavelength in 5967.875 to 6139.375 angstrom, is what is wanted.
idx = 0.90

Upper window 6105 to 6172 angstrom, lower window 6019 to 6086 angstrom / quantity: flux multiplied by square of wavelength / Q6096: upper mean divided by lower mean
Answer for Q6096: 1.0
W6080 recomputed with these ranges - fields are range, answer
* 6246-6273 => 6.96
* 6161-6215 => 7.14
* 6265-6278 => 7.02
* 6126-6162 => 7.27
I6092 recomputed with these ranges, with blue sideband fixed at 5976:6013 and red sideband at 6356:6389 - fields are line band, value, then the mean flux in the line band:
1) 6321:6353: 0.02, 6.37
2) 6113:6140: -0.03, 7.32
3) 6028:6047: 0.03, 7.2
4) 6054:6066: -0.01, 7.4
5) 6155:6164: 0.00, 7.06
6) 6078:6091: -0.02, 7.4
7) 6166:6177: -0.03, 7.22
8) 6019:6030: 0.03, 7.3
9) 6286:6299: -0.05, 6.92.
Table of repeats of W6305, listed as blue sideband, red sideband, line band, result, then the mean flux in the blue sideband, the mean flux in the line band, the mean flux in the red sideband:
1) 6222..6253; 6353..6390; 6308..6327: -0.2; 7.15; 6.73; 6.34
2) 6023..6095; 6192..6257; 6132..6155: -0.2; 7.38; 7.29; 7.11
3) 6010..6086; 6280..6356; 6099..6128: -0.5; 7.38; 7.32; 6.64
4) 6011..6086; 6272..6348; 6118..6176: -1.0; 7.38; 7.27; 6.74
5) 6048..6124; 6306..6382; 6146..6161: -0.2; 7.4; 7.21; 6.41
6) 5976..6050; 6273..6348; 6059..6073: -0.2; 7.44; 7.43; 6.74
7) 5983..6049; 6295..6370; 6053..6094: -1.1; 7.4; 7.44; 6.53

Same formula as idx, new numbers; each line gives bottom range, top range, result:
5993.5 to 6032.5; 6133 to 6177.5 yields 0.98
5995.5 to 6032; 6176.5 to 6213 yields 0.96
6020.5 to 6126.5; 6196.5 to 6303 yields 0.96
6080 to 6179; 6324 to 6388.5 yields 0.87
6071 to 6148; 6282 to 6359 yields 0.90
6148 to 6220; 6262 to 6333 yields 0.96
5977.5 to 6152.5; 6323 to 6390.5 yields 0.86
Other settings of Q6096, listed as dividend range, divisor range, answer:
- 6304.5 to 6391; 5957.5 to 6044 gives 0.96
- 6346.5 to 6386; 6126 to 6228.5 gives 0.93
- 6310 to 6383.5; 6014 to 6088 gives 0.95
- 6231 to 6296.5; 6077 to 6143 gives 1.00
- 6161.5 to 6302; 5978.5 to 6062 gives 1.02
